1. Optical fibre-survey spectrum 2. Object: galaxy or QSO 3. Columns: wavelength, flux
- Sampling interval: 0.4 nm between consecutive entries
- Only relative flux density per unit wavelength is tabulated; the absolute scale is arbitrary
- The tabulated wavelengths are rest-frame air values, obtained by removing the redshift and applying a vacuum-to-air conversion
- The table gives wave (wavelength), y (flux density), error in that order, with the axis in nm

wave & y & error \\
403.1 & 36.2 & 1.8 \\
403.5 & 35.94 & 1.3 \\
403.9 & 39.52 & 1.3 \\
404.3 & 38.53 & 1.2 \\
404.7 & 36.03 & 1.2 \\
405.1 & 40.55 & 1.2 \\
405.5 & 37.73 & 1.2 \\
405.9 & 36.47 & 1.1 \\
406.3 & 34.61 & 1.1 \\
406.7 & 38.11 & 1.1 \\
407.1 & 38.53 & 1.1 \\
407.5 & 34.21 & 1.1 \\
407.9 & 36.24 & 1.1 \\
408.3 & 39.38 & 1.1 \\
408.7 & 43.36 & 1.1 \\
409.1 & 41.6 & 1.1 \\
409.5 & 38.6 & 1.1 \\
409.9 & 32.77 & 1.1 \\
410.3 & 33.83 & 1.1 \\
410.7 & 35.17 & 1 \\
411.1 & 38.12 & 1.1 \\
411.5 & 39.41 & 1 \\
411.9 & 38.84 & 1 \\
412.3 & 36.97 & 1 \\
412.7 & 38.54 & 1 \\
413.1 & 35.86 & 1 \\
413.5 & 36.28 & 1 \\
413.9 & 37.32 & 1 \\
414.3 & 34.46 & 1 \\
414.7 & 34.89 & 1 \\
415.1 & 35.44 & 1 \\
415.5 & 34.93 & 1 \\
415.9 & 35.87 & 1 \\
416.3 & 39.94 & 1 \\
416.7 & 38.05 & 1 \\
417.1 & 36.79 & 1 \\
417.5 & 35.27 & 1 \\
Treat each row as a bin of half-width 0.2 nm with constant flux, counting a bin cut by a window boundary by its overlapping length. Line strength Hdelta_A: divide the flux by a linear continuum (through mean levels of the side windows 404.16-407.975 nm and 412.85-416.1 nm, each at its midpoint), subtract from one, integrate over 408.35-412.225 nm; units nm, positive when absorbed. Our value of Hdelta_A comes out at -0.17 nm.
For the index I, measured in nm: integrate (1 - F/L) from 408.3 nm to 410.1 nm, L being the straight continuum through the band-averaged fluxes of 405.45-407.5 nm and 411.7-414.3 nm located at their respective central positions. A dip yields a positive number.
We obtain -0.11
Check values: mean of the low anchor 36.8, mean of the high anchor 37.1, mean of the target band 39.1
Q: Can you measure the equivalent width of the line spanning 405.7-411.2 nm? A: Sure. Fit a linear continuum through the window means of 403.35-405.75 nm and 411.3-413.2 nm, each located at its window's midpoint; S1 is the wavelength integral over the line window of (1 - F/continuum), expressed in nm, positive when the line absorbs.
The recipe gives 0.12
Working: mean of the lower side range 38.1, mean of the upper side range 38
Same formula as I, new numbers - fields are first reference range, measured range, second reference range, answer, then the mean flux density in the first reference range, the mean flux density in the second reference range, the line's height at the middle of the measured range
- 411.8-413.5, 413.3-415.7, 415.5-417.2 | 0.12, 37.3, 37.4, 37.4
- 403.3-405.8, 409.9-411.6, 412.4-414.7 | 0.04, 38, 36.4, 36.9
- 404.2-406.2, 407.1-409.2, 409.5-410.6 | -0.18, 37.7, 34.4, 35.7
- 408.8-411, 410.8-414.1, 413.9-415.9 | -0.14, 36.8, 35.3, 36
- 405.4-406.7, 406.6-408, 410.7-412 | 0.01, 36.4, 38.2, 36.9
